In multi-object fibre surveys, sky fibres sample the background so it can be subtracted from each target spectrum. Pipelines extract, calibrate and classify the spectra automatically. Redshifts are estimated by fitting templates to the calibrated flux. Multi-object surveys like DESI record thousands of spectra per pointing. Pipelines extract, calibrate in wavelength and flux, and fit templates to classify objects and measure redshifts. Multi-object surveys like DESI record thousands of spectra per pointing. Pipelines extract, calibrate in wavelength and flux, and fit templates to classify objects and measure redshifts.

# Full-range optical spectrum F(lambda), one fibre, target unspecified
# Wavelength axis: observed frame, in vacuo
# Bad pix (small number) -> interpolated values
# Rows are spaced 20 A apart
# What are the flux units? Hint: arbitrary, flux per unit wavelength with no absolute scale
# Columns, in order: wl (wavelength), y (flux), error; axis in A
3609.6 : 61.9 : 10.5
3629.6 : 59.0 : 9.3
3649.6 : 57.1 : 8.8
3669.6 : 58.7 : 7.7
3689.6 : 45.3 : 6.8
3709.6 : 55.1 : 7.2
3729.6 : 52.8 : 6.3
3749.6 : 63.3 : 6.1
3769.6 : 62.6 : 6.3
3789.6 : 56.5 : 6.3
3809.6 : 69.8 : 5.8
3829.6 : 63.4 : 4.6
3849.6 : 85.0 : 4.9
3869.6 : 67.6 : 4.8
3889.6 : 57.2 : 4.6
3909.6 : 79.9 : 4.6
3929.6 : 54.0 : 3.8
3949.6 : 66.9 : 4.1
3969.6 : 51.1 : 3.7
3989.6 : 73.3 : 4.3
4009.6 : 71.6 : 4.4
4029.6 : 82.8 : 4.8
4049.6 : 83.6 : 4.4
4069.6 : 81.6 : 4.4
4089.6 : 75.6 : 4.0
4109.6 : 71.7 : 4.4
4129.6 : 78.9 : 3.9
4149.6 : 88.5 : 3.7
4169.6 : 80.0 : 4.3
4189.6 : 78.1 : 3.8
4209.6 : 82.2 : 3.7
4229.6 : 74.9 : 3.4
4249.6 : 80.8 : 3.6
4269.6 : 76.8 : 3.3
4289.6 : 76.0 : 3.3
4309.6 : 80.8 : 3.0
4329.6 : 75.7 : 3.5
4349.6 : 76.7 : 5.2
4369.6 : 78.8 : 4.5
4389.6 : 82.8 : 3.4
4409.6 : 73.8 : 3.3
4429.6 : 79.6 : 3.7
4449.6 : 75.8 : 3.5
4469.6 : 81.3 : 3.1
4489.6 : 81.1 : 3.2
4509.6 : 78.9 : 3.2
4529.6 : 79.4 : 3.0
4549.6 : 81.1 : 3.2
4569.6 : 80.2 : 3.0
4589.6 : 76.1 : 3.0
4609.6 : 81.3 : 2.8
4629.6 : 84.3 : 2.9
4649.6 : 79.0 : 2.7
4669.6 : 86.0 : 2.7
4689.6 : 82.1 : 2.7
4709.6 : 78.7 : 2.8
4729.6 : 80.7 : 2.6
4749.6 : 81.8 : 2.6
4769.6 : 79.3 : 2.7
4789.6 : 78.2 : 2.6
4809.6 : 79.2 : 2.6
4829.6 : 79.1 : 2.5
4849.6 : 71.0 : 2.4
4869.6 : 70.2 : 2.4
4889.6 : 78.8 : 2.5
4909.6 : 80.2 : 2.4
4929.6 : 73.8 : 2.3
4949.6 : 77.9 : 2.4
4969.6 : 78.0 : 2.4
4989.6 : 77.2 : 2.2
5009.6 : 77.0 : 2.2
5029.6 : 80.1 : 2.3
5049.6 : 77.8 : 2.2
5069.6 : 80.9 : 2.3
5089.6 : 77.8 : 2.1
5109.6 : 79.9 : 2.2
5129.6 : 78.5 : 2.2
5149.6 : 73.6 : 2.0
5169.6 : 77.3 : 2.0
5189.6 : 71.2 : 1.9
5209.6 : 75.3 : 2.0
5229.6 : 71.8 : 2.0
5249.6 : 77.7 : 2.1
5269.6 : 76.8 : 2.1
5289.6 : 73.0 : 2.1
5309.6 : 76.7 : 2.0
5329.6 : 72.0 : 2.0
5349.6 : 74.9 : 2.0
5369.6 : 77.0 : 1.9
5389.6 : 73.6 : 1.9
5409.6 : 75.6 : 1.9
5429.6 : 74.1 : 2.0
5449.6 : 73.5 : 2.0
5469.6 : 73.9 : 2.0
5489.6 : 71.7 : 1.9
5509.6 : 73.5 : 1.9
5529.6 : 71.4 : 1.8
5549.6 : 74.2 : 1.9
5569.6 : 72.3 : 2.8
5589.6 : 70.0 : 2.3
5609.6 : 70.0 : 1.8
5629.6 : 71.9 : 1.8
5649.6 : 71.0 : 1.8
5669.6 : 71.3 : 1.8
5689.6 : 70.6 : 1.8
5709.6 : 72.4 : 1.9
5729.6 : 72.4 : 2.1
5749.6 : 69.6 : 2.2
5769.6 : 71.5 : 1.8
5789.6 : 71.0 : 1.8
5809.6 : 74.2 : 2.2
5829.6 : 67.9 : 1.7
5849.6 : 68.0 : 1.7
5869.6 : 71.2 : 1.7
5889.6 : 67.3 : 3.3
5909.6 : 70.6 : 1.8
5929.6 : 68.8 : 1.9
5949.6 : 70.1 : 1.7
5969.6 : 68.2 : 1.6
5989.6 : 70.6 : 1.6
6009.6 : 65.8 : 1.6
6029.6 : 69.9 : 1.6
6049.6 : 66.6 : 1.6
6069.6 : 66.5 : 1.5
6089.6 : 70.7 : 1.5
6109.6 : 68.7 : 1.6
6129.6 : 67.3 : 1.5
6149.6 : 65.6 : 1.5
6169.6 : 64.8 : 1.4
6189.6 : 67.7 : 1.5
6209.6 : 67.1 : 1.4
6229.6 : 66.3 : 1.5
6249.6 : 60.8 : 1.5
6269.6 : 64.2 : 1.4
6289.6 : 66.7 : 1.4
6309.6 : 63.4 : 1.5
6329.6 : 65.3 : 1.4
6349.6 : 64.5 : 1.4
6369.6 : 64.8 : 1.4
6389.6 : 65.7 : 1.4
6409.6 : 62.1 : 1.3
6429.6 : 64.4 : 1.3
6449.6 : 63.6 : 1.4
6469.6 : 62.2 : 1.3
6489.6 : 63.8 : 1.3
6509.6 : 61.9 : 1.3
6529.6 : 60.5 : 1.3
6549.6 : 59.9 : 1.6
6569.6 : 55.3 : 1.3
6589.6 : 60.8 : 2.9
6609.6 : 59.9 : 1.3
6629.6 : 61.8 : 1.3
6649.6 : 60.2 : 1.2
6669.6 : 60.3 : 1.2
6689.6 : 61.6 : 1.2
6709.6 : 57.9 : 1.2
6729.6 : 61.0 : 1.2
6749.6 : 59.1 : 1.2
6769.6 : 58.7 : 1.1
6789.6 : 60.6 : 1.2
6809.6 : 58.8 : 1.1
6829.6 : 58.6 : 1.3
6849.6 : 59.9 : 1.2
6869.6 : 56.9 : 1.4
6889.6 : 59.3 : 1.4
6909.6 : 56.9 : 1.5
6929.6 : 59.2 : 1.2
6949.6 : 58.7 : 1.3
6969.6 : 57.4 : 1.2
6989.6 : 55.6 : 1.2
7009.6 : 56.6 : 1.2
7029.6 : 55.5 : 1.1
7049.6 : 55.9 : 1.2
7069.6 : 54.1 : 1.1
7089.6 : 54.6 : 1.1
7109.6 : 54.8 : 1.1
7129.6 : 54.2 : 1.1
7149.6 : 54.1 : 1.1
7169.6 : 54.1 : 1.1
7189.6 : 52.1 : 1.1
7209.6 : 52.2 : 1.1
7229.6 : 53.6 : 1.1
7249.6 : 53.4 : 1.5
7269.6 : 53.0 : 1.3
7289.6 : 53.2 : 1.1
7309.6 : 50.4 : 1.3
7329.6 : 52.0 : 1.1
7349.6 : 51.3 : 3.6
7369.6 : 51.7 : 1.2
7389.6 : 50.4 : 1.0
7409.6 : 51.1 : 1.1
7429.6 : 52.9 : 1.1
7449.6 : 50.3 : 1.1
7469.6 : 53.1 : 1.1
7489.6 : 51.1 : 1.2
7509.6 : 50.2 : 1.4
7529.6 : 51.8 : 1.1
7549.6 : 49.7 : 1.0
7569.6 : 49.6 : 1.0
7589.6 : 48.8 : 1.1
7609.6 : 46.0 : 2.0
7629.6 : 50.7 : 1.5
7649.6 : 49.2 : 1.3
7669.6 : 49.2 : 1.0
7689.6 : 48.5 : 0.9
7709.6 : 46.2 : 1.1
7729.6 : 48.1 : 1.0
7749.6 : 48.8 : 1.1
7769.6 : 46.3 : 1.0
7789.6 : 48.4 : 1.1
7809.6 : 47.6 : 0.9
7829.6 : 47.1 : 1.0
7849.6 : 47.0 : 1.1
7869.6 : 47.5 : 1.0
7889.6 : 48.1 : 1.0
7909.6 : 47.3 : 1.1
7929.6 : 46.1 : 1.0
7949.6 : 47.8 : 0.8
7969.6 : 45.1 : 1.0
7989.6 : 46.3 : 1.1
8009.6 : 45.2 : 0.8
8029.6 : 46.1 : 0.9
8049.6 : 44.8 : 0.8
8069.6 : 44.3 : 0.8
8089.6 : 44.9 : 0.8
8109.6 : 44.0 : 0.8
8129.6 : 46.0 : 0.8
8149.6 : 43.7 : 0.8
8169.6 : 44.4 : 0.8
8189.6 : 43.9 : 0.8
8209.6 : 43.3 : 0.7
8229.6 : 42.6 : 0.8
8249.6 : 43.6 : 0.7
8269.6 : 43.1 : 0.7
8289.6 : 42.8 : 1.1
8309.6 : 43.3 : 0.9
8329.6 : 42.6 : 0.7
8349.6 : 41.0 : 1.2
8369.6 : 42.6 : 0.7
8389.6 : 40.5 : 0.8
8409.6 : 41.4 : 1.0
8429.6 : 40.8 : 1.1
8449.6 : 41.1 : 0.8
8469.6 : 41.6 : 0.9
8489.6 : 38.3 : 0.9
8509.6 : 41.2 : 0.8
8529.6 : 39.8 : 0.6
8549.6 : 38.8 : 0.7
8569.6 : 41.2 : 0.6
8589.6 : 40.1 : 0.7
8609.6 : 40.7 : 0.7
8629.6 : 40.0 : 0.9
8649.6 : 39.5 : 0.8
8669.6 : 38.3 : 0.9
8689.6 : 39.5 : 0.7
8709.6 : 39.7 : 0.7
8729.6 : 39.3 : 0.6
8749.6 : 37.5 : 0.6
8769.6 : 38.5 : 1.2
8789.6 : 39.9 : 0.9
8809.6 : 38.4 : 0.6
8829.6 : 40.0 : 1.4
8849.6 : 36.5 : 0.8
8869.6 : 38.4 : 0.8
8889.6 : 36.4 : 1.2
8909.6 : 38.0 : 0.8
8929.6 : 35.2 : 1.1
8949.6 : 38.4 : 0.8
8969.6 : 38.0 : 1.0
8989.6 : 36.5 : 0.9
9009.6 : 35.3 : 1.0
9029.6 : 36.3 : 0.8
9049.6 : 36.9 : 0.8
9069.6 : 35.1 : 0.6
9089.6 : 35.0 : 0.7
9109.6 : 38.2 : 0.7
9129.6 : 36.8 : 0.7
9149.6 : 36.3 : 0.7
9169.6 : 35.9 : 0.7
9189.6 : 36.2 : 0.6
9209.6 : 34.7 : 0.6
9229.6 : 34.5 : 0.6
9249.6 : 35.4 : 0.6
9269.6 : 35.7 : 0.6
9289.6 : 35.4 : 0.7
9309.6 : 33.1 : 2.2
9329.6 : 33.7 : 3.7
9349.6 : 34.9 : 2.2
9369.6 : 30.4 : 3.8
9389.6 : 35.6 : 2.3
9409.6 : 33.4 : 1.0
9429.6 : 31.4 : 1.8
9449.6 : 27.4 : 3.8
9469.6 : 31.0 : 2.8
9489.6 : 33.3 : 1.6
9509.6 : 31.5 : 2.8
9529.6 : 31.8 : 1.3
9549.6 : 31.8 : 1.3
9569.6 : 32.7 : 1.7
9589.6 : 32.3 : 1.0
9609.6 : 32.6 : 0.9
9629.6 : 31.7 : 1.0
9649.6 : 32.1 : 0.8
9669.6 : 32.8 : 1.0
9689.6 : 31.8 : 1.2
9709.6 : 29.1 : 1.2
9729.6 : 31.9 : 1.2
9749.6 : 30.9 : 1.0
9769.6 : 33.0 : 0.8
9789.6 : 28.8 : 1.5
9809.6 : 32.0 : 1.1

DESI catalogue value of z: 0.000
